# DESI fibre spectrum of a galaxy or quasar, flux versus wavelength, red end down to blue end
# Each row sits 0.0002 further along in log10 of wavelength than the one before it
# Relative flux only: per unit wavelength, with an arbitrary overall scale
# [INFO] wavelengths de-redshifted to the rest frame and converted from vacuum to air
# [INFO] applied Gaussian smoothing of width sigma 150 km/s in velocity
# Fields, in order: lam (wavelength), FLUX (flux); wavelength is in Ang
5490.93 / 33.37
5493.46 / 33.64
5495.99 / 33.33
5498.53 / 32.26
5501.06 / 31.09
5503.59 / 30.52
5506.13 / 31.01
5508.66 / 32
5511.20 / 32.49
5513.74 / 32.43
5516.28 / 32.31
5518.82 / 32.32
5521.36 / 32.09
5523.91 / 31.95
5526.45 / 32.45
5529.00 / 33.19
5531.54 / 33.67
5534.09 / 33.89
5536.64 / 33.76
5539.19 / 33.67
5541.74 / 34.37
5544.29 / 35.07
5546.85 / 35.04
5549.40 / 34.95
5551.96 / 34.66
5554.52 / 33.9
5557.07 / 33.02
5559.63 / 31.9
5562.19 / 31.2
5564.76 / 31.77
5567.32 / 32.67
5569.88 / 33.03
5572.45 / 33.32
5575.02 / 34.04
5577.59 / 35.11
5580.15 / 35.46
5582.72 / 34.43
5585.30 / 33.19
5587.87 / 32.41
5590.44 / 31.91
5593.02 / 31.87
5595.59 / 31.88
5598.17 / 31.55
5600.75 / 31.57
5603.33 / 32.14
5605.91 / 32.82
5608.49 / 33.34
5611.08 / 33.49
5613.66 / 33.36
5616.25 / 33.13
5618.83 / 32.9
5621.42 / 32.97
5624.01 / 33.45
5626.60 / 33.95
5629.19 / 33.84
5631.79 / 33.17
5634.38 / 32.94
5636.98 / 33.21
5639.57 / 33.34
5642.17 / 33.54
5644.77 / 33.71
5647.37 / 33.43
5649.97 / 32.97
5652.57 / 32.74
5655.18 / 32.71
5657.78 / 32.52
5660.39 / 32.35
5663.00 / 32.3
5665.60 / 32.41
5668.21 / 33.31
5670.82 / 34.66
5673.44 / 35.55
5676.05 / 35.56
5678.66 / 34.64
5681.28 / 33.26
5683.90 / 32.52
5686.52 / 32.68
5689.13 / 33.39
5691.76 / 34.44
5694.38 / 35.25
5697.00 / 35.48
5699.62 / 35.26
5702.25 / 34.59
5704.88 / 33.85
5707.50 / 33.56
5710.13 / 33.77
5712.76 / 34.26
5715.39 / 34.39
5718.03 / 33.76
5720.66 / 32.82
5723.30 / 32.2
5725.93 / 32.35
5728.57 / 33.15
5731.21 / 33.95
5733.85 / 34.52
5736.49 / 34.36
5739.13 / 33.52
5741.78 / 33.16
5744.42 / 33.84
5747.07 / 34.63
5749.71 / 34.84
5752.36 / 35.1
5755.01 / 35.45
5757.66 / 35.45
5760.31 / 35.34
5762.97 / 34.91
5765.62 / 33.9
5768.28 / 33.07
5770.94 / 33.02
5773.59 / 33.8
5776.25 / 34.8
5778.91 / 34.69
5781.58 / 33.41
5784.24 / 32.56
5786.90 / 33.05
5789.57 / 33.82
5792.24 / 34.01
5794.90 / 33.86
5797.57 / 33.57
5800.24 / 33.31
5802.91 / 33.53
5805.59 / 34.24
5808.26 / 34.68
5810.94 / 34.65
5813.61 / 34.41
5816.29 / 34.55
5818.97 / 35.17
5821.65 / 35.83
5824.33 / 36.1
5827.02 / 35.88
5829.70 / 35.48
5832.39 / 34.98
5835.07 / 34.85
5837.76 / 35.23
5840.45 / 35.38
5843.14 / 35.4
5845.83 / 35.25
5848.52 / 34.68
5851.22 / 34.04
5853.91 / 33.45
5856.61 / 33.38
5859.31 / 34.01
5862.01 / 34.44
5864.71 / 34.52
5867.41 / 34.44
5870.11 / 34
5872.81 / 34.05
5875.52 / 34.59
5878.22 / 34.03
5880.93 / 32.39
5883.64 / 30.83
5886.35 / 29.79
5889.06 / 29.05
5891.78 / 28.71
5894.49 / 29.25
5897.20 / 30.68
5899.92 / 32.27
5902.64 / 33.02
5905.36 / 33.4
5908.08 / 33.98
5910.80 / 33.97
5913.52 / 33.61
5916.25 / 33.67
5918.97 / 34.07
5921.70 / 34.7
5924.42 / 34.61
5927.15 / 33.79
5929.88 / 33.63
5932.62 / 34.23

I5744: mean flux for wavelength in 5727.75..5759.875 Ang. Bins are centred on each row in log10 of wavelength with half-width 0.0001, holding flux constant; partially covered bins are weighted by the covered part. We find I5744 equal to 34.4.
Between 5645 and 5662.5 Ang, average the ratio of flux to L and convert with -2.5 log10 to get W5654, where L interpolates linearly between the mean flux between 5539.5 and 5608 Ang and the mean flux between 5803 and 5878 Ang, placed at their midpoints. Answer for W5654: 0.03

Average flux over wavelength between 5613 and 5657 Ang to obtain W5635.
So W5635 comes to 33.2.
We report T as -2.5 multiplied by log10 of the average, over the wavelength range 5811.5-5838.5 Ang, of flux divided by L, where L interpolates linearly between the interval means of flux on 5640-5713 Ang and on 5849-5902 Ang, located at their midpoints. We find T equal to -0.08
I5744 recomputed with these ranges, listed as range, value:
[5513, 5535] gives 32.7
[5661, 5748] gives 33.8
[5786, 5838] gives 34.6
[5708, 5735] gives 33.5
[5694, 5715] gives 34.5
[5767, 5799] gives 33.6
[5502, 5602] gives 33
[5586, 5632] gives 32.8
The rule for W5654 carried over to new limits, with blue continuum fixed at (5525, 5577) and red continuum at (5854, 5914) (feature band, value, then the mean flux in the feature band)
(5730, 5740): -0.035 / 34.1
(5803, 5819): -0.053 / 34.5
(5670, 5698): -0.036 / 34.3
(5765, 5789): -0.021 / 33.6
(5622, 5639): -0.004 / 33.4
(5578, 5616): 0.016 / 32.9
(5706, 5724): -0.016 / 33.6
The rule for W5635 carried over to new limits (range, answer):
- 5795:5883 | 34.5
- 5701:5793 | 33.9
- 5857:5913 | 32.6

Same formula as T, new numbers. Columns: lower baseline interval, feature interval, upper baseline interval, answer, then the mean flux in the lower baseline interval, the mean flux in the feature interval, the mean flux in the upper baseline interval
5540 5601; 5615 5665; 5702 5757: 0.015 mag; 33.3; 33.1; 33.9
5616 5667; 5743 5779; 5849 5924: -0.047 mag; 33.1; 34.5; 32.9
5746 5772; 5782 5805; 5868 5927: 0.020 mag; 34.6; 33.5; 32.7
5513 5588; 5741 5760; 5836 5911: -0.048 mag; 33.4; 34.7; 33.1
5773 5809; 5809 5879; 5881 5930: -0.051 mag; 33.8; 34.7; 32.4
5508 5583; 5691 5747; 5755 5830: 0.003 mag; 33.3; 33.9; 34.3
